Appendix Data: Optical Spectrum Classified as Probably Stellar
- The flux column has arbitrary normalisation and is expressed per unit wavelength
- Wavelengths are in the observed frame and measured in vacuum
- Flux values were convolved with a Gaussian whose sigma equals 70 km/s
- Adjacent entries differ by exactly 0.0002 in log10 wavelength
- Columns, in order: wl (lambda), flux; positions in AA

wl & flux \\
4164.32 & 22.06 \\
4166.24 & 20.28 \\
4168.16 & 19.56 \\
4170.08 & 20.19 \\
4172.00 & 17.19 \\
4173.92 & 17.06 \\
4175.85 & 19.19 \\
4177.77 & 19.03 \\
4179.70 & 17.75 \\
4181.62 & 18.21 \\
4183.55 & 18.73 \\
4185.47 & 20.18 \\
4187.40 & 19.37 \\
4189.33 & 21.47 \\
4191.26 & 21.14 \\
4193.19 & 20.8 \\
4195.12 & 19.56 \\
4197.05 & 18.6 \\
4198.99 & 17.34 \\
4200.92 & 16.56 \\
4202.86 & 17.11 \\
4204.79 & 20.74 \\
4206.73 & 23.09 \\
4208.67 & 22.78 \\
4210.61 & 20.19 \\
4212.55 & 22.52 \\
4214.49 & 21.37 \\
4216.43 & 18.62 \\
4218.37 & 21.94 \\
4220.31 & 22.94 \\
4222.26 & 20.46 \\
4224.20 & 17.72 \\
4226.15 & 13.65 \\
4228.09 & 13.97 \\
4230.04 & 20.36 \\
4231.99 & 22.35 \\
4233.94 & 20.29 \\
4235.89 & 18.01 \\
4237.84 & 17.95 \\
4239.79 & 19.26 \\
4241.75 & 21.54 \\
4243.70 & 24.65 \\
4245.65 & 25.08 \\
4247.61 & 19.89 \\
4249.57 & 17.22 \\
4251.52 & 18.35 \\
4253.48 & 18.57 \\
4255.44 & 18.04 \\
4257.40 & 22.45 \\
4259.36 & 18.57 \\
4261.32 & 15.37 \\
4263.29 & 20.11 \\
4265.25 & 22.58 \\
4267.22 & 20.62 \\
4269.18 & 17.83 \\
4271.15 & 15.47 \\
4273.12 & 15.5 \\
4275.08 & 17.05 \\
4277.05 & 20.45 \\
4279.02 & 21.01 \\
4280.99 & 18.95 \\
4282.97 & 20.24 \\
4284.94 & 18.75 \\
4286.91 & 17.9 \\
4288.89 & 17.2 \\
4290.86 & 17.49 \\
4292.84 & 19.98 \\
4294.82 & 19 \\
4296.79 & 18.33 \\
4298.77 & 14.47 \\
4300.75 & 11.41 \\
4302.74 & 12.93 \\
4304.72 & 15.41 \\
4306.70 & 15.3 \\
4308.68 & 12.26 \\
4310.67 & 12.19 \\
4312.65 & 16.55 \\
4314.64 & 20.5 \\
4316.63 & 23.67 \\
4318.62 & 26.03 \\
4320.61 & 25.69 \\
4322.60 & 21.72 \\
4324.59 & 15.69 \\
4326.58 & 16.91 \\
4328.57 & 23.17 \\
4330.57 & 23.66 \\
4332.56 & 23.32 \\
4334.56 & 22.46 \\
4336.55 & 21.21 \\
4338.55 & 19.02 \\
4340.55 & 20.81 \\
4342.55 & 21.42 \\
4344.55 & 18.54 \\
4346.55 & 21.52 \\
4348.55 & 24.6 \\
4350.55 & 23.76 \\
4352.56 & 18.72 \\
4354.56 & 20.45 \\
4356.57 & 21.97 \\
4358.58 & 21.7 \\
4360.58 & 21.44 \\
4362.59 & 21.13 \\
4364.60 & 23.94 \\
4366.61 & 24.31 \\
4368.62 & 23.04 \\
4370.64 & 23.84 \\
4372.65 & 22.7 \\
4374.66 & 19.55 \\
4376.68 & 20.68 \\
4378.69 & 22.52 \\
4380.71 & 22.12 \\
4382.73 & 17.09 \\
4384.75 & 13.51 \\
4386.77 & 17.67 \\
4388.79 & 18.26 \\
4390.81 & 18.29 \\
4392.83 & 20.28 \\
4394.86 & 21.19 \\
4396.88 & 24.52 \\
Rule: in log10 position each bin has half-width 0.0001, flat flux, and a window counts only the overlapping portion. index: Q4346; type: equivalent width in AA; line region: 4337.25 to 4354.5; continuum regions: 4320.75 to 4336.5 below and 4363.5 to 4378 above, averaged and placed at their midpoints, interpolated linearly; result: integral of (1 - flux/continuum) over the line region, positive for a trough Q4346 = 0.6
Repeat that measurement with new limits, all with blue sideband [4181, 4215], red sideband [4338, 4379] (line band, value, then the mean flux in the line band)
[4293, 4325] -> 5.32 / 17.7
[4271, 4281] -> 1.26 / 18.2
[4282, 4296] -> 1.55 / 18.7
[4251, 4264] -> 1.17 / 18.8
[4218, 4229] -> 1.07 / 18.3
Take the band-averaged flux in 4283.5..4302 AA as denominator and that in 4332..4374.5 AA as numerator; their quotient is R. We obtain 1.27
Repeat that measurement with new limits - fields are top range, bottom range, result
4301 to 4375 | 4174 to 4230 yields 1.05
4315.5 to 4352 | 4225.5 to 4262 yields 1.13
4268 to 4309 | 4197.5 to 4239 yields 0.88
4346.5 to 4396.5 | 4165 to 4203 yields 1.10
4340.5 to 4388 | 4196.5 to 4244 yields 1.07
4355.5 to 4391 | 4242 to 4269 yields 1.04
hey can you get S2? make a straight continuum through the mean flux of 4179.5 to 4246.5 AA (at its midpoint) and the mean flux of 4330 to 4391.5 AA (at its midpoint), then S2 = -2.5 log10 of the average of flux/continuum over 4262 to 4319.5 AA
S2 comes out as 0.150 mag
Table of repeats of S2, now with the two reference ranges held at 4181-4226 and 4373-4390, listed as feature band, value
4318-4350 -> -0.12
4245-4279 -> 0.04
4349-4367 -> -0.15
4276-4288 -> 0.00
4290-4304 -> 0.20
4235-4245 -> -0.04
